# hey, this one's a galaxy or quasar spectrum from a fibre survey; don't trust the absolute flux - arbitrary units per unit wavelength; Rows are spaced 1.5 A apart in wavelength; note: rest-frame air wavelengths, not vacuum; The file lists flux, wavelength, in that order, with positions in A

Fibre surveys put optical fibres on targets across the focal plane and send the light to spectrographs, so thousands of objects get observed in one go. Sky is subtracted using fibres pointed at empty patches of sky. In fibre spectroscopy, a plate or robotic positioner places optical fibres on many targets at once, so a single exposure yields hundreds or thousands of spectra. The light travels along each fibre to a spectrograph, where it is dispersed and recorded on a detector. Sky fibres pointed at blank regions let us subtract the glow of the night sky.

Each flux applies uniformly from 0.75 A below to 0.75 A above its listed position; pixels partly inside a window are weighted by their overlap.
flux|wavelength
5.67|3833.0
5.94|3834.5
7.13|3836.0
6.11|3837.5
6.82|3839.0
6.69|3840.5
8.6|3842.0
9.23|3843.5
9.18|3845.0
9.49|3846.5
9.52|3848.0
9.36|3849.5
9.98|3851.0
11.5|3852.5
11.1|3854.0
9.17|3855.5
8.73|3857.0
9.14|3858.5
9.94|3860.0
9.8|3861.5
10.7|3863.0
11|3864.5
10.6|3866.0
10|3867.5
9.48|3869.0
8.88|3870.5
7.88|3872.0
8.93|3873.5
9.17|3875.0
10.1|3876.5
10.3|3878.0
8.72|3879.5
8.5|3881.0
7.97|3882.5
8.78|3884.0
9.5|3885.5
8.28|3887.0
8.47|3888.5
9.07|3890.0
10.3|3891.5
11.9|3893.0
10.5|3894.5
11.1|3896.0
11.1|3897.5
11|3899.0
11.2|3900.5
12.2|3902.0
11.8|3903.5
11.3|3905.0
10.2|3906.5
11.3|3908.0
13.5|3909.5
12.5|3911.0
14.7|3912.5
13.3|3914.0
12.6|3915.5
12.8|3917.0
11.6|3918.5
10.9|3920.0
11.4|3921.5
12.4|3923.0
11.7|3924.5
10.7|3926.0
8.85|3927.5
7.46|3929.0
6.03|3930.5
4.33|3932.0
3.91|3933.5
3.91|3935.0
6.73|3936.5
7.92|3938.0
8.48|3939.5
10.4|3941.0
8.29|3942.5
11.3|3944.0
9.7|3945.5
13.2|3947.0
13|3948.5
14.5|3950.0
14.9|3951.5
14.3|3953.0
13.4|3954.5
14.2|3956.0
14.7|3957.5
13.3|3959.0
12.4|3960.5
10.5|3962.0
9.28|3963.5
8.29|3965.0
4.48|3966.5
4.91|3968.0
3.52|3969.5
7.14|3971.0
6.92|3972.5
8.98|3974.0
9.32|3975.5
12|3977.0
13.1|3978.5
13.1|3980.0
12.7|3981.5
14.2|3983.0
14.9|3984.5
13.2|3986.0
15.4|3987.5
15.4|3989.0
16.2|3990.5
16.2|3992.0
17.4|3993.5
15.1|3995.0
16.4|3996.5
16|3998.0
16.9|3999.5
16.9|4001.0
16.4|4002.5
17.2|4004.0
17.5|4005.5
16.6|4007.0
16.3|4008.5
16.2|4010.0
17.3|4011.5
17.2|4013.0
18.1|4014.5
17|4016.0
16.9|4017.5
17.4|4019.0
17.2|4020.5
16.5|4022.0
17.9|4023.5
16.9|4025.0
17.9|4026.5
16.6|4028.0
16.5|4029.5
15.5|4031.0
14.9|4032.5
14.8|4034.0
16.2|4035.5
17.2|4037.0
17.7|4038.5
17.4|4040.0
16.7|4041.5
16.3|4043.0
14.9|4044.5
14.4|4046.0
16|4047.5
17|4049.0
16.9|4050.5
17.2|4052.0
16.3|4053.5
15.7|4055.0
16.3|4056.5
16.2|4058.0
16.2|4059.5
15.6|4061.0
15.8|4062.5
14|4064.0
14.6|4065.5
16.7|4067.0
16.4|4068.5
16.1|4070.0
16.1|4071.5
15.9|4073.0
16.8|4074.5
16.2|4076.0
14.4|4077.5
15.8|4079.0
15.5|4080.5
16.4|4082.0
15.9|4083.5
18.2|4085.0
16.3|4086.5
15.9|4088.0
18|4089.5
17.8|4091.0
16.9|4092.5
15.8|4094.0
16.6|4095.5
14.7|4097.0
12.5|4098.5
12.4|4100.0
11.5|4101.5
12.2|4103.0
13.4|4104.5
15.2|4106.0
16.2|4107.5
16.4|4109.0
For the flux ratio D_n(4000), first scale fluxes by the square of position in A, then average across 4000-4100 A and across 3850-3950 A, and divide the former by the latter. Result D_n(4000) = 1.8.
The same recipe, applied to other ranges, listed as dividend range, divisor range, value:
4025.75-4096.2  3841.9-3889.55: 1.90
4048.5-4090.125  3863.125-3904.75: 1.79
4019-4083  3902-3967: 1.60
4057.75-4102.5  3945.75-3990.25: 1.43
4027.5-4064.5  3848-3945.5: 1.75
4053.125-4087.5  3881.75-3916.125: 1.58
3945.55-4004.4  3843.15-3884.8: 1.42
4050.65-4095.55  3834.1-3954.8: 1.78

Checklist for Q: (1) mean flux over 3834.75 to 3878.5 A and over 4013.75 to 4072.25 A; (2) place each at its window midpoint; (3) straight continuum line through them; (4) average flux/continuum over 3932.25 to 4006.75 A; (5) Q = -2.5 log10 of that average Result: 0.143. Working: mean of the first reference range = 9.22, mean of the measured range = 12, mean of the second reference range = 16.4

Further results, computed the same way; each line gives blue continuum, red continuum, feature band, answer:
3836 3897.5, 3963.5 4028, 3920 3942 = 0.382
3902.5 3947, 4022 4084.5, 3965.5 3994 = 0.121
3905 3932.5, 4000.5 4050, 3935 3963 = 0.103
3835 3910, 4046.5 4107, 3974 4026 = -0.168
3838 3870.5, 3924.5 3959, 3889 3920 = -0.182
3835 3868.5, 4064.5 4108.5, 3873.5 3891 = 0.119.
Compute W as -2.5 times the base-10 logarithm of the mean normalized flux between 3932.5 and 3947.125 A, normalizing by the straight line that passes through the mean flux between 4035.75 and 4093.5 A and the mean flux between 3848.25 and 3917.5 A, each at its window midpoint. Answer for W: 0.45 mag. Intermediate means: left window 10.4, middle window 8.11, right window 16.3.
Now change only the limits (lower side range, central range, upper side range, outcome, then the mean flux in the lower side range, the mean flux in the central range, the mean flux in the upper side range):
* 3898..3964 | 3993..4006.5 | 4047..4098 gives -0.23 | 11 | 16.6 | 16.2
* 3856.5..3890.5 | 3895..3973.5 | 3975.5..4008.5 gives 0.17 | 9.31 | 10.4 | 15.3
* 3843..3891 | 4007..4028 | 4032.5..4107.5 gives -0.21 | 9.46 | 17.1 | 15.8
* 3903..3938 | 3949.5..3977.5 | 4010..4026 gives 0.26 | 10.1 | 10.3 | 17.2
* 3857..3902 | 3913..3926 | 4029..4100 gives -0.09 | 9.76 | 12.1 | 16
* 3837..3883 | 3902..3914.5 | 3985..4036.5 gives -0.07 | 9.27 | 12.3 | 16.5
